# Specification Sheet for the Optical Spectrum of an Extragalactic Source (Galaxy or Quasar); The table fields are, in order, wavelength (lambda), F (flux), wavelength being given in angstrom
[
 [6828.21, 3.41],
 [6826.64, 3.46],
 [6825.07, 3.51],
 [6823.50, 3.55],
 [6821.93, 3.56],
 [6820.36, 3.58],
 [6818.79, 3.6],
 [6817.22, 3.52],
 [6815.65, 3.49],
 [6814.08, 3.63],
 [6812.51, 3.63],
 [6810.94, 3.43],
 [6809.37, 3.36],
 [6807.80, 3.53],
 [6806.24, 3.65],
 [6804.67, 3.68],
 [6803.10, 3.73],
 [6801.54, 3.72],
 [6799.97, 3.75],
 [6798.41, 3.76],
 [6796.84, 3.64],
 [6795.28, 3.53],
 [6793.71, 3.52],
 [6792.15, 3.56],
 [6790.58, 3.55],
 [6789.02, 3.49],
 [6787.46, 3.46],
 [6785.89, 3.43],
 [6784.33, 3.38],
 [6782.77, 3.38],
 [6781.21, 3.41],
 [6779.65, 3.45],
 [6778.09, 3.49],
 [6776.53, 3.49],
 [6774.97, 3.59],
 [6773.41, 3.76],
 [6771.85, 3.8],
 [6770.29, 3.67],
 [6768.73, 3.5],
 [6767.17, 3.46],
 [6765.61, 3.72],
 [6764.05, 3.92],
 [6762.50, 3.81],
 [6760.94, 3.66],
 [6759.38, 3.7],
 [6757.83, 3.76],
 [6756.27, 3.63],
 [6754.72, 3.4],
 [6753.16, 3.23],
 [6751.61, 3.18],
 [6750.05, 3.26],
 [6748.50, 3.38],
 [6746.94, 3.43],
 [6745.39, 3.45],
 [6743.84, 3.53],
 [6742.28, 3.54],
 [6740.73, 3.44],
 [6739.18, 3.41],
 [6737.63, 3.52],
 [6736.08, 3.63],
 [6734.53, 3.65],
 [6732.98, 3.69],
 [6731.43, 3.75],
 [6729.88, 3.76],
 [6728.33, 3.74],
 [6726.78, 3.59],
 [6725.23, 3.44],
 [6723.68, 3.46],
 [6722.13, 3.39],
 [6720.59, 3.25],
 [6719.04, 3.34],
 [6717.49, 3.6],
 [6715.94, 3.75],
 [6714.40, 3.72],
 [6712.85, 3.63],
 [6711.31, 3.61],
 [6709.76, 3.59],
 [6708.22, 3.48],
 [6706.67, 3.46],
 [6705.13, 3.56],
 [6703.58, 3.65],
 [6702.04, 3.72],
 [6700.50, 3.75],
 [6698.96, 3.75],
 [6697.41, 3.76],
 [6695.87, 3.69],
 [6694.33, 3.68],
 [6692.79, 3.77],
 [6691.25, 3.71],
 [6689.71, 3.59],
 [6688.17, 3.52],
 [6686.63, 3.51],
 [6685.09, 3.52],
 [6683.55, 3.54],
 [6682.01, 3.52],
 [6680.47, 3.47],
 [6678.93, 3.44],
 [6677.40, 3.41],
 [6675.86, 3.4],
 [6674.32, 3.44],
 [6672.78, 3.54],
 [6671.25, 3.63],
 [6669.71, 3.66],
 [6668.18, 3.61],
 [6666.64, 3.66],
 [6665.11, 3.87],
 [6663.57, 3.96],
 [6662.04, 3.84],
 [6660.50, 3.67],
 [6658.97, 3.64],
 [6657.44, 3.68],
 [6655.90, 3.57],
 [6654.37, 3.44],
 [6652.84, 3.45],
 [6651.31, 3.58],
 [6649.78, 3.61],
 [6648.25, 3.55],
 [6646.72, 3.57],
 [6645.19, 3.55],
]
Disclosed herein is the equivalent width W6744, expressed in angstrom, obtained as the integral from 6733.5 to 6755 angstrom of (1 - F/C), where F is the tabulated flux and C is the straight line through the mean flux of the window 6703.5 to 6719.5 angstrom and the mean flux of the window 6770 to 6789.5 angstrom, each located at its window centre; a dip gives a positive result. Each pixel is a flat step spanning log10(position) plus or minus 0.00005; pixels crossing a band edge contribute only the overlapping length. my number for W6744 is 0.7 angstrom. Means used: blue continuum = 3.58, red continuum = 3.52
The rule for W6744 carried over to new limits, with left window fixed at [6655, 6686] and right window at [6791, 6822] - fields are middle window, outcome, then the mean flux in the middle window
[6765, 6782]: 0.1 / 3.57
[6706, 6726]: 0.5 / 3.52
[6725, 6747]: 0.1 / 3.58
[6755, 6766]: -0.4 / 3.73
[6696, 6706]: -0.3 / 3.7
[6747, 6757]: 0.7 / 3.35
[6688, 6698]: -0.2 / 3.68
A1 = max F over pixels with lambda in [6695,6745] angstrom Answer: 3.76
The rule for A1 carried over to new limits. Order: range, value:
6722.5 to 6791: 3.92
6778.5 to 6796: 3.56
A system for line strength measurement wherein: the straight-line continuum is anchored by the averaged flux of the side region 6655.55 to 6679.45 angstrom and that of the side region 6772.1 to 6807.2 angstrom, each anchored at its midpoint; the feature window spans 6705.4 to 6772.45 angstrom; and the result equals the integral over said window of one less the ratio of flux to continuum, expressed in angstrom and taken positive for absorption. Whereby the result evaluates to 0.70 angstrom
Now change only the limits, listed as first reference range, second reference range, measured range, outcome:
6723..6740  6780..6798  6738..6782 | 0.12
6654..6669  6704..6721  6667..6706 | 0.35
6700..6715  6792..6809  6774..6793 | 0.83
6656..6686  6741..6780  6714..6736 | -0.05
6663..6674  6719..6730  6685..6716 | -0.56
